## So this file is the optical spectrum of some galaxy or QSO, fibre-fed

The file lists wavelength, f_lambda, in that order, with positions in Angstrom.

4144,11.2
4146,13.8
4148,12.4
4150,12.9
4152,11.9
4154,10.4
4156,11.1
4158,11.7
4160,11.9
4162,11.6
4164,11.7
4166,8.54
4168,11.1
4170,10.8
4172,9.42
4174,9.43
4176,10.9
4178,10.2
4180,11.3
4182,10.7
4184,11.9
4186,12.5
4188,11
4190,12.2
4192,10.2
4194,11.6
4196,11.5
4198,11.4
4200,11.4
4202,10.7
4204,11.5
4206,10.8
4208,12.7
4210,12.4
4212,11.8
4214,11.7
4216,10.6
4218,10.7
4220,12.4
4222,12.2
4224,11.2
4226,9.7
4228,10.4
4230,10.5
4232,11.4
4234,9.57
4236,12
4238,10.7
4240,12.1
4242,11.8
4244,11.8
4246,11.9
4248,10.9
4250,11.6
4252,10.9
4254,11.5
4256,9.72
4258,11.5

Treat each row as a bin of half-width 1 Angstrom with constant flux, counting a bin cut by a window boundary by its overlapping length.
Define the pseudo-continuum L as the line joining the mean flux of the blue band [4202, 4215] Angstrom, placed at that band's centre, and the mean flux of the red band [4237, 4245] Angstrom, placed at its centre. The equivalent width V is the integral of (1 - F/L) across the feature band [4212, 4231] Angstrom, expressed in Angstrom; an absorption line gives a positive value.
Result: 1.0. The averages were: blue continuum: 11.7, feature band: 11.1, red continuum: 11.6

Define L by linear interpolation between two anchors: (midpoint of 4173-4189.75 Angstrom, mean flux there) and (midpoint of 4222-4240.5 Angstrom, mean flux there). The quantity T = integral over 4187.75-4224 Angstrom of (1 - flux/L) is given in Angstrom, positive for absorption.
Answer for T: -1.7 Angstrom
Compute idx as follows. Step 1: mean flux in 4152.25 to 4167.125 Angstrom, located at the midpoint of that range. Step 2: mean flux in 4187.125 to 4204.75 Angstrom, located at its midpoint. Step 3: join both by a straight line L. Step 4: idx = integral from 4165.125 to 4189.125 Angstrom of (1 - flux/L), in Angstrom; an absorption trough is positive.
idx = 1.05 Angstrom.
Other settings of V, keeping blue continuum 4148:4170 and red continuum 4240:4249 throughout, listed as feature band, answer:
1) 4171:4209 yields 1.05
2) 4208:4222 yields -0.22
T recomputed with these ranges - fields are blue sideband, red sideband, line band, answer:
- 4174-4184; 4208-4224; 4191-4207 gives 0.2 Angstrom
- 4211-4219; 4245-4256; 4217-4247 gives -0.1 Angstrom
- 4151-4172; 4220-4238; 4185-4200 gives -0.7 Angstrom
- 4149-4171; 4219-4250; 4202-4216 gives -0.5 Angstrom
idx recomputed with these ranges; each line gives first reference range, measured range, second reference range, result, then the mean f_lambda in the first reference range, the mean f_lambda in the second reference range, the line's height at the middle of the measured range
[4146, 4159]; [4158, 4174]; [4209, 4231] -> 1.4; 11.9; 11.2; 11.8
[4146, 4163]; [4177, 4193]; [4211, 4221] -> 0.6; 11.9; 11.4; 11.7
